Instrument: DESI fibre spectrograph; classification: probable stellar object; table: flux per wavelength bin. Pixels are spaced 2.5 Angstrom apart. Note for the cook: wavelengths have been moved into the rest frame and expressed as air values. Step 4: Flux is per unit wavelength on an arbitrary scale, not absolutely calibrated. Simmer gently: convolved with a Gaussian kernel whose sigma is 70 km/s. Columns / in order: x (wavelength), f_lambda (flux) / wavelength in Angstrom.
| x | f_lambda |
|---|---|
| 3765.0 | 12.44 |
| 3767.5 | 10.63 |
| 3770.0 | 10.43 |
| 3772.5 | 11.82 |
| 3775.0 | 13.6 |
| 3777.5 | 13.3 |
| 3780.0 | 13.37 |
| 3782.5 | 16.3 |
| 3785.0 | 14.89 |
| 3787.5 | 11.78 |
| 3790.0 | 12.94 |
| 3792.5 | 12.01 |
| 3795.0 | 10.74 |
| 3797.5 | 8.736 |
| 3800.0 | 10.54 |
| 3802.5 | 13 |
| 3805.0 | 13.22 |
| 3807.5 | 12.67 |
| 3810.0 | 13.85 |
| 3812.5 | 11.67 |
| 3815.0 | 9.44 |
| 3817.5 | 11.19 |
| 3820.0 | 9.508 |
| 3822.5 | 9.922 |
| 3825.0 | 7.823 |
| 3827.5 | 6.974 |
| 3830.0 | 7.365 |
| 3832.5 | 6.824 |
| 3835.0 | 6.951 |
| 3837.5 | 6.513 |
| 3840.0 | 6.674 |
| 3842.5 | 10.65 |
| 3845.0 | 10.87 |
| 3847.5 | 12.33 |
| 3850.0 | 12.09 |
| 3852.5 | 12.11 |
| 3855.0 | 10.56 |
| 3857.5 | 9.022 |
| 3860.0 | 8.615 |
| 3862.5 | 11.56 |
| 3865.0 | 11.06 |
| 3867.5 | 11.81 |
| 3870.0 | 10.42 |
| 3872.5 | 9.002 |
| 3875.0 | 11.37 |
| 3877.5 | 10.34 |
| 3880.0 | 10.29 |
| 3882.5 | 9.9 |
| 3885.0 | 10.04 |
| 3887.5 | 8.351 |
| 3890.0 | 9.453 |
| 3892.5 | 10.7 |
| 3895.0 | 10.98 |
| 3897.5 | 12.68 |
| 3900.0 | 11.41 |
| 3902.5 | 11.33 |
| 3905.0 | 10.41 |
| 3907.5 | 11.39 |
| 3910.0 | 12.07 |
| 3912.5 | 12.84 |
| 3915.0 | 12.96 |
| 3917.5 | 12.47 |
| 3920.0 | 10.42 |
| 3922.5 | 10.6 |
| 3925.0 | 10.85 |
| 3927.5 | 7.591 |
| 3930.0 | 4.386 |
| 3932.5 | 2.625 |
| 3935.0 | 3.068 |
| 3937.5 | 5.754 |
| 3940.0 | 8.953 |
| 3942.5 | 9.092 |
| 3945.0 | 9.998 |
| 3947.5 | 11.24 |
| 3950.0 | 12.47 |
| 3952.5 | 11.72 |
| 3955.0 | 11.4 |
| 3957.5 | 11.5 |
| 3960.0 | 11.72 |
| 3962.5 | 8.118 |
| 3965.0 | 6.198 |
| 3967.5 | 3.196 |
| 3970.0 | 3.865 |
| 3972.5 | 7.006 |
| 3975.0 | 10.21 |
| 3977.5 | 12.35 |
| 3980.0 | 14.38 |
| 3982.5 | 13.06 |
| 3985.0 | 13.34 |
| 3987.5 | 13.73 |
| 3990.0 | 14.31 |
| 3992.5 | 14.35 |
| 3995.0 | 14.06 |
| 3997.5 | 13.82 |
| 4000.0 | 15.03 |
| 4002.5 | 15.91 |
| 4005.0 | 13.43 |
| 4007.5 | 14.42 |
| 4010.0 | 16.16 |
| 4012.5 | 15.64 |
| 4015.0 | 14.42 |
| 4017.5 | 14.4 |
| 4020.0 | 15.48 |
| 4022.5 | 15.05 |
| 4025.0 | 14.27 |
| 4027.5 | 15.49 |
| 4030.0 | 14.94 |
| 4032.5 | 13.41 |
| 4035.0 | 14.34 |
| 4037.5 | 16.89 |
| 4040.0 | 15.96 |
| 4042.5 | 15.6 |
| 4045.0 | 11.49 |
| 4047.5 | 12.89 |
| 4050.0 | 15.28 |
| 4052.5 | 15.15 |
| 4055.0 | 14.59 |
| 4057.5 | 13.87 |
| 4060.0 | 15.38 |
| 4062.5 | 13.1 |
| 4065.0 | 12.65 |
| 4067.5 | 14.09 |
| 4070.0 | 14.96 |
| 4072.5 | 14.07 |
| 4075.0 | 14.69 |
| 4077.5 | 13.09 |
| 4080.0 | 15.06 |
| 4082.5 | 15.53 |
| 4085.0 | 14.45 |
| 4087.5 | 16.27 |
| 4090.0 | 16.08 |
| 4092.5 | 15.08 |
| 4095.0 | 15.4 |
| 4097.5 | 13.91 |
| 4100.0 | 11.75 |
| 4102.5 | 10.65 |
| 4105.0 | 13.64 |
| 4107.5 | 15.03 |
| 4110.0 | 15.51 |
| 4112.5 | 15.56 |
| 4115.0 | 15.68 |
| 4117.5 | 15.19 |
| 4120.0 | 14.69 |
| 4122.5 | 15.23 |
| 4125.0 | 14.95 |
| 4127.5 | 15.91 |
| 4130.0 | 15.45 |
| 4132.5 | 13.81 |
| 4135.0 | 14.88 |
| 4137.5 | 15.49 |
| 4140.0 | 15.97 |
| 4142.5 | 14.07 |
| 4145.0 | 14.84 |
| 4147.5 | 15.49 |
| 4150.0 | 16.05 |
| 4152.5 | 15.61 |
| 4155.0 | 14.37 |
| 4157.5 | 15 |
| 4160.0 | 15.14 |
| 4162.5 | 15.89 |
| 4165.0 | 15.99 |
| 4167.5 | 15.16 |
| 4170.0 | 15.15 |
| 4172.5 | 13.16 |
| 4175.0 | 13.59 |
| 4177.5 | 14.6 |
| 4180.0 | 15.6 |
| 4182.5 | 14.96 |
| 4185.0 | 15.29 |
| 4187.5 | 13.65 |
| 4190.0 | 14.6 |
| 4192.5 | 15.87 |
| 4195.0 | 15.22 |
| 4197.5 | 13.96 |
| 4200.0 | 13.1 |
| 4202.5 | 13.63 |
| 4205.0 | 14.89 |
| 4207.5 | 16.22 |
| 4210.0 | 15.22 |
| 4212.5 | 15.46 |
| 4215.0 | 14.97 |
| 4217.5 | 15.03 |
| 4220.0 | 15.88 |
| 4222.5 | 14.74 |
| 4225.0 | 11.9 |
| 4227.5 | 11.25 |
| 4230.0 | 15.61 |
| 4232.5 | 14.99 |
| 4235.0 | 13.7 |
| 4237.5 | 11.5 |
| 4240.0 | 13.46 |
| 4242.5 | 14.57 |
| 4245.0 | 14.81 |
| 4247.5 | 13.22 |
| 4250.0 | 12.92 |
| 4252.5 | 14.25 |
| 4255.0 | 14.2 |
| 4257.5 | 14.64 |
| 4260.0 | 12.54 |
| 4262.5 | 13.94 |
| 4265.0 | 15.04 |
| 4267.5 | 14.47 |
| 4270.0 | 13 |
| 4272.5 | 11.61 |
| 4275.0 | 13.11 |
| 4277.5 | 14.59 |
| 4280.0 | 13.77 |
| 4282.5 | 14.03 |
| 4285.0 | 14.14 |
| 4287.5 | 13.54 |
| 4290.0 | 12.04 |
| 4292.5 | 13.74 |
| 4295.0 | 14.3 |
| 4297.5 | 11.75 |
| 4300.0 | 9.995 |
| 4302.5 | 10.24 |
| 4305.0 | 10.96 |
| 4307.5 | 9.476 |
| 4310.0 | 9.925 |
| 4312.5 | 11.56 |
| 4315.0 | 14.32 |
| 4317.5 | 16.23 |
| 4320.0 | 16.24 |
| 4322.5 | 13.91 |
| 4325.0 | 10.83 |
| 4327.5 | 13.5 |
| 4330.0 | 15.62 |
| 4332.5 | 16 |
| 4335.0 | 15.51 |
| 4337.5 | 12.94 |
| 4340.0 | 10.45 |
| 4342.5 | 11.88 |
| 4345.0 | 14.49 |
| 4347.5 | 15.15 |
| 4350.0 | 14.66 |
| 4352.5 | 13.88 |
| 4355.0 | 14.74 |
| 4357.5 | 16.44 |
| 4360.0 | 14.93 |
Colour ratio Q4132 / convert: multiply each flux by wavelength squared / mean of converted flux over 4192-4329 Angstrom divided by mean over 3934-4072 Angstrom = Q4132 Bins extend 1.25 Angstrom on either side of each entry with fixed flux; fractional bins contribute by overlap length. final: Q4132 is 1.2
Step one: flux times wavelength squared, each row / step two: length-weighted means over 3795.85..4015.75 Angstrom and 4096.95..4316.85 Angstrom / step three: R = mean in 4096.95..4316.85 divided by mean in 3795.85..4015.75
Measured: 1.54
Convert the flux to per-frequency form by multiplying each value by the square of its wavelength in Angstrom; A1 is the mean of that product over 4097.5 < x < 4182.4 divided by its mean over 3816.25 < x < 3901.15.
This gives 1.73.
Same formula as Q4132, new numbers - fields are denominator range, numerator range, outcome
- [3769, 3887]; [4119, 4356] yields 1.60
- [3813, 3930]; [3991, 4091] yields 1.57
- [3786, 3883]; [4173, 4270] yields 1.68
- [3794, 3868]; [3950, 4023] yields 1.32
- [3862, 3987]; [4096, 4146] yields 1.62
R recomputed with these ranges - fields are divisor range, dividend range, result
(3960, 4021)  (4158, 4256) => 1.30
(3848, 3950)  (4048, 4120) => 1.58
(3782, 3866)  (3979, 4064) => 1.52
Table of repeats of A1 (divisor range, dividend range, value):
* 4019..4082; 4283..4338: 1.02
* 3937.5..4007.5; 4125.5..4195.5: 1.46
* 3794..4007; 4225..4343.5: 1.54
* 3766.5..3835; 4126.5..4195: 1.61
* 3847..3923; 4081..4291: 1.54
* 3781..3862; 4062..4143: 1.60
